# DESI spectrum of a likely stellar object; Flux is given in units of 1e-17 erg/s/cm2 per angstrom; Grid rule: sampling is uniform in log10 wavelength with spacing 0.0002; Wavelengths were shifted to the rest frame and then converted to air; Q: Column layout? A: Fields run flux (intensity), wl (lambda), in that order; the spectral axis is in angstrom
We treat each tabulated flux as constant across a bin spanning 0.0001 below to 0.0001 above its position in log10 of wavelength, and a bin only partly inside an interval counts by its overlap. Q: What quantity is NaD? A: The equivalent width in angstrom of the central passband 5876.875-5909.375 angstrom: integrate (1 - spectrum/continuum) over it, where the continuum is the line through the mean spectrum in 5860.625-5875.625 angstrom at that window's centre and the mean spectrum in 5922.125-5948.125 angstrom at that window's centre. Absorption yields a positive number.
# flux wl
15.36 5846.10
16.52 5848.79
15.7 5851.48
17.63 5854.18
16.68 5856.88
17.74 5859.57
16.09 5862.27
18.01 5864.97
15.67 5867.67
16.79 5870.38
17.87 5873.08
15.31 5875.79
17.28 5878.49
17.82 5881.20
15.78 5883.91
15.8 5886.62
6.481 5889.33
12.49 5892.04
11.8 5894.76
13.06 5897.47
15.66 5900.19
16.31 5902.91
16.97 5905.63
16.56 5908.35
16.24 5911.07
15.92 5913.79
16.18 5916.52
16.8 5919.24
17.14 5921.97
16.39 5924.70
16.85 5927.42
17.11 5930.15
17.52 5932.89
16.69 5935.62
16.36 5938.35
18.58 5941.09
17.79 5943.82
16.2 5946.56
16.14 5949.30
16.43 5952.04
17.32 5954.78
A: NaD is 4.3 angstrom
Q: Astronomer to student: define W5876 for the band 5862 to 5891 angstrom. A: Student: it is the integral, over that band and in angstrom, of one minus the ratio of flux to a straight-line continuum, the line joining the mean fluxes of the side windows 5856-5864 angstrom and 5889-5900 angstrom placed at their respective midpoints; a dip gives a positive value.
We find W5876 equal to -2.2 angstrom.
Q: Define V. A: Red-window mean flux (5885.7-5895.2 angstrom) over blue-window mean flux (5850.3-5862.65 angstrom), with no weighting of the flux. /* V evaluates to 0.7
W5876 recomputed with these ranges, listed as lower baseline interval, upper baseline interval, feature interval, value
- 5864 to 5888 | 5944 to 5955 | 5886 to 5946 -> 3.38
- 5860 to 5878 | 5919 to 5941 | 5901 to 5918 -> 0.54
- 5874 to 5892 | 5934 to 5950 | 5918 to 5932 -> -0.47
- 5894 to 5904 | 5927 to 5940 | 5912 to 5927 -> -0.60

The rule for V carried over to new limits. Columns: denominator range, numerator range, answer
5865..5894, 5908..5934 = 1.10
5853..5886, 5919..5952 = 1.01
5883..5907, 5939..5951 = 1.24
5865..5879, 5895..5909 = 0.92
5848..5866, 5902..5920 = 0.97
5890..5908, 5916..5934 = 1.19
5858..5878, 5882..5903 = 0.79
